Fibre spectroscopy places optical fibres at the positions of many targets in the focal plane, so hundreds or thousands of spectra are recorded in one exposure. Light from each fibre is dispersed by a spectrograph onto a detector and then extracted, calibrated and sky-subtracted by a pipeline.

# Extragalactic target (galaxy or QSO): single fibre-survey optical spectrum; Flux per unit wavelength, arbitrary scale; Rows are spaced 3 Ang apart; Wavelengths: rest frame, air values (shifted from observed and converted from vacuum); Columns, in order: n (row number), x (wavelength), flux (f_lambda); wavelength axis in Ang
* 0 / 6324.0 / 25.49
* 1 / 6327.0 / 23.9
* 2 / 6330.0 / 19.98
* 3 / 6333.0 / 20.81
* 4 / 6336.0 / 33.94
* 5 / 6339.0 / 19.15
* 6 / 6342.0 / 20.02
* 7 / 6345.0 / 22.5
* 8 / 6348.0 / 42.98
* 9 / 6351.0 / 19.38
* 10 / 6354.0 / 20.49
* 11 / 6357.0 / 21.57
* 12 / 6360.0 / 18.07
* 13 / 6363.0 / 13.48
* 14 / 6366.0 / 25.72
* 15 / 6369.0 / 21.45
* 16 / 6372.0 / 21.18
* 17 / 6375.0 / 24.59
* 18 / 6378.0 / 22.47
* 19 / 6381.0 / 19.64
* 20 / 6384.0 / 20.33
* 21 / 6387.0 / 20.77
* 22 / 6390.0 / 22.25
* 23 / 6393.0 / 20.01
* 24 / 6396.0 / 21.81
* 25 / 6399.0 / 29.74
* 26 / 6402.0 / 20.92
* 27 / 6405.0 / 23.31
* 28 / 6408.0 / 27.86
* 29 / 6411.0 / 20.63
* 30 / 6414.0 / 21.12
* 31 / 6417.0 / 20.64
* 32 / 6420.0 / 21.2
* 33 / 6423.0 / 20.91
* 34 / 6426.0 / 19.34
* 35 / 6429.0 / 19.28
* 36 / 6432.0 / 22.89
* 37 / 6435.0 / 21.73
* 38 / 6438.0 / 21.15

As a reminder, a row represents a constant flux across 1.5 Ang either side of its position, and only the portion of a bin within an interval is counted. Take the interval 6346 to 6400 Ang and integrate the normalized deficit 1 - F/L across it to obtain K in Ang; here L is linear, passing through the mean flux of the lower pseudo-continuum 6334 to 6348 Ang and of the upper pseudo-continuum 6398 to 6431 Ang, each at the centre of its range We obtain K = 3.91 Ang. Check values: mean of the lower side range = 25.8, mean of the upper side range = 22.2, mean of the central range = 22.5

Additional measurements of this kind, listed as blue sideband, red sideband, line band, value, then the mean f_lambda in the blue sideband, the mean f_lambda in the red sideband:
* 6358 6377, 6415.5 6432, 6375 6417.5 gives -3.5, 20.8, 20.5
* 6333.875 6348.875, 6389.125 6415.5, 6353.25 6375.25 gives 4.1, 26.8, 23.1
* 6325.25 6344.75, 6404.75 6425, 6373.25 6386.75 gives 0.5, 23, 22.1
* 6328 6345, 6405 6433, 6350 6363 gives 1.9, 22.8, 21.6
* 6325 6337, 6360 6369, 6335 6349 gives -2.6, 24.3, 19.7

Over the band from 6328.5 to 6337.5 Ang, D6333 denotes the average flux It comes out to 24.9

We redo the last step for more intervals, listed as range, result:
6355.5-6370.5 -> 20.1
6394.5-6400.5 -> 25.8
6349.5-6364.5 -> 18.6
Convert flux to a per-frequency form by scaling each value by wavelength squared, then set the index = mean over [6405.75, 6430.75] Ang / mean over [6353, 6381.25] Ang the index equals 1.04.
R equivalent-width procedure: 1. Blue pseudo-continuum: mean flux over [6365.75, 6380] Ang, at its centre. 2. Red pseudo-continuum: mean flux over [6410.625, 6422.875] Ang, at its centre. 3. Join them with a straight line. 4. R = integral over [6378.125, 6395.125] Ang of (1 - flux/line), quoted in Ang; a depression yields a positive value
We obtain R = 1.05 Ang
